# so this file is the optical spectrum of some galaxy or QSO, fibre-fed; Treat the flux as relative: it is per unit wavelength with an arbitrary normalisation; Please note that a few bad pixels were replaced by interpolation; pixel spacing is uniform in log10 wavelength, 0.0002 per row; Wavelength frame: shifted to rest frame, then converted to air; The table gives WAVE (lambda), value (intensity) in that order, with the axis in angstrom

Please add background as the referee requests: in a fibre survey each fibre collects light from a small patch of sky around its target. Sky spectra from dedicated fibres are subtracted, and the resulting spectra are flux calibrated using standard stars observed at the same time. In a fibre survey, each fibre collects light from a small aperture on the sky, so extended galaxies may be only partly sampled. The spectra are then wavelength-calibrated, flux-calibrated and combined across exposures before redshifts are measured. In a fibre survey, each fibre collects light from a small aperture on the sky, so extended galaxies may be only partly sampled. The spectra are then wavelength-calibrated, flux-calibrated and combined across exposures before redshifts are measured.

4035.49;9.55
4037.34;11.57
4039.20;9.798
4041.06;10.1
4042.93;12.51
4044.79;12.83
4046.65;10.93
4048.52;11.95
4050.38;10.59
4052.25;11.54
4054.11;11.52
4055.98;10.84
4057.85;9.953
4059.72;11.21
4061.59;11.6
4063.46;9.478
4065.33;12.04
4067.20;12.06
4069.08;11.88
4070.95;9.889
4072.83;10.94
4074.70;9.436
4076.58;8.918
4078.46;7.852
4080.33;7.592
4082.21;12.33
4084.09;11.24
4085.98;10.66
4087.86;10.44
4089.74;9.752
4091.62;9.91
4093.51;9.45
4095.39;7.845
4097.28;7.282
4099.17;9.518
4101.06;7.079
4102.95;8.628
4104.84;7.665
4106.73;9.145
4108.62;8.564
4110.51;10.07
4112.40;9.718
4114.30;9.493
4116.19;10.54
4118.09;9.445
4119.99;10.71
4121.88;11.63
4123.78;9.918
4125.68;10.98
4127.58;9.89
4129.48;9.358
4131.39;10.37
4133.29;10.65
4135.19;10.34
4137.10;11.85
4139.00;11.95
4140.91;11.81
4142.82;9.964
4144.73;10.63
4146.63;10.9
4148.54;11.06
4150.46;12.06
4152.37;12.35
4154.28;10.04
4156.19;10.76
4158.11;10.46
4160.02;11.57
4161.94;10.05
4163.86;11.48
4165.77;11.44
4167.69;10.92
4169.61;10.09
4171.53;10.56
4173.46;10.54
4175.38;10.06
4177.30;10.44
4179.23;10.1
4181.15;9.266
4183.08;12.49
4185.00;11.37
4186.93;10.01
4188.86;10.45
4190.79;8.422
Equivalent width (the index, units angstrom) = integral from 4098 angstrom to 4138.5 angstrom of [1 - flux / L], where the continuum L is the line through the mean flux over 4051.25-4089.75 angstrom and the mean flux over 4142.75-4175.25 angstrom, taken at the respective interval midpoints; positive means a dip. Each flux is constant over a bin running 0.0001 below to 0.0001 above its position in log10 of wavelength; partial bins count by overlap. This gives 3.5 angstrom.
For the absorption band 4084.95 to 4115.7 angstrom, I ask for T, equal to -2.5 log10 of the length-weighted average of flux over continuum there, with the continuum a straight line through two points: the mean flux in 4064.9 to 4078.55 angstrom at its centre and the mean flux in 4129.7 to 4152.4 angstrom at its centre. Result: 0.18 mag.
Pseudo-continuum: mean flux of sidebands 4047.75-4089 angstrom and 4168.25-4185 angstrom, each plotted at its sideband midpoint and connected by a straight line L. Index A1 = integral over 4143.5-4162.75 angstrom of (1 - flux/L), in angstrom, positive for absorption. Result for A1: -0.8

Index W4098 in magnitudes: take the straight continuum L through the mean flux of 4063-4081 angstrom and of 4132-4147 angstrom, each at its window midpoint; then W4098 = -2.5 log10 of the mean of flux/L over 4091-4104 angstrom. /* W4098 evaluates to 0.223 mag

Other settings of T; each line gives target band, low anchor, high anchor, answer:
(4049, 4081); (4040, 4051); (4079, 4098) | 0.02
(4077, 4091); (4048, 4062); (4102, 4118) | 0.02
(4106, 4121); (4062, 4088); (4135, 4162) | 0.11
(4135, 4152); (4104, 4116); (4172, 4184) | -0.15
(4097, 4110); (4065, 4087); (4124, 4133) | 0.22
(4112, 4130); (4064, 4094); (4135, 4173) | 0.05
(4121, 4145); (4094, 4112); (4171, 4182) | -0.17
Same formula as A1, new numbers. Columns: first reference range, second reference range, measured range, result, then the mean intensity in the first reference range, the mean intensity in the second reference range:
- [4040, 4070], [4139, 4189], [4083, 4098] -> 2.04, 11.3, 10.8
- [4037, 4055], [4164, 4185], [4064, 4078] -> 0.74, 11.3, 10.7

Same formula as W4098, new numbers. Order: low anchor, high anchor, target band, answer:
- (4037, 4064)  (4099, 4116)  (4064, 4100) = 0.00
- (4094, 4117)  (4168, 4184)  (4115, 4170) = -0.12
